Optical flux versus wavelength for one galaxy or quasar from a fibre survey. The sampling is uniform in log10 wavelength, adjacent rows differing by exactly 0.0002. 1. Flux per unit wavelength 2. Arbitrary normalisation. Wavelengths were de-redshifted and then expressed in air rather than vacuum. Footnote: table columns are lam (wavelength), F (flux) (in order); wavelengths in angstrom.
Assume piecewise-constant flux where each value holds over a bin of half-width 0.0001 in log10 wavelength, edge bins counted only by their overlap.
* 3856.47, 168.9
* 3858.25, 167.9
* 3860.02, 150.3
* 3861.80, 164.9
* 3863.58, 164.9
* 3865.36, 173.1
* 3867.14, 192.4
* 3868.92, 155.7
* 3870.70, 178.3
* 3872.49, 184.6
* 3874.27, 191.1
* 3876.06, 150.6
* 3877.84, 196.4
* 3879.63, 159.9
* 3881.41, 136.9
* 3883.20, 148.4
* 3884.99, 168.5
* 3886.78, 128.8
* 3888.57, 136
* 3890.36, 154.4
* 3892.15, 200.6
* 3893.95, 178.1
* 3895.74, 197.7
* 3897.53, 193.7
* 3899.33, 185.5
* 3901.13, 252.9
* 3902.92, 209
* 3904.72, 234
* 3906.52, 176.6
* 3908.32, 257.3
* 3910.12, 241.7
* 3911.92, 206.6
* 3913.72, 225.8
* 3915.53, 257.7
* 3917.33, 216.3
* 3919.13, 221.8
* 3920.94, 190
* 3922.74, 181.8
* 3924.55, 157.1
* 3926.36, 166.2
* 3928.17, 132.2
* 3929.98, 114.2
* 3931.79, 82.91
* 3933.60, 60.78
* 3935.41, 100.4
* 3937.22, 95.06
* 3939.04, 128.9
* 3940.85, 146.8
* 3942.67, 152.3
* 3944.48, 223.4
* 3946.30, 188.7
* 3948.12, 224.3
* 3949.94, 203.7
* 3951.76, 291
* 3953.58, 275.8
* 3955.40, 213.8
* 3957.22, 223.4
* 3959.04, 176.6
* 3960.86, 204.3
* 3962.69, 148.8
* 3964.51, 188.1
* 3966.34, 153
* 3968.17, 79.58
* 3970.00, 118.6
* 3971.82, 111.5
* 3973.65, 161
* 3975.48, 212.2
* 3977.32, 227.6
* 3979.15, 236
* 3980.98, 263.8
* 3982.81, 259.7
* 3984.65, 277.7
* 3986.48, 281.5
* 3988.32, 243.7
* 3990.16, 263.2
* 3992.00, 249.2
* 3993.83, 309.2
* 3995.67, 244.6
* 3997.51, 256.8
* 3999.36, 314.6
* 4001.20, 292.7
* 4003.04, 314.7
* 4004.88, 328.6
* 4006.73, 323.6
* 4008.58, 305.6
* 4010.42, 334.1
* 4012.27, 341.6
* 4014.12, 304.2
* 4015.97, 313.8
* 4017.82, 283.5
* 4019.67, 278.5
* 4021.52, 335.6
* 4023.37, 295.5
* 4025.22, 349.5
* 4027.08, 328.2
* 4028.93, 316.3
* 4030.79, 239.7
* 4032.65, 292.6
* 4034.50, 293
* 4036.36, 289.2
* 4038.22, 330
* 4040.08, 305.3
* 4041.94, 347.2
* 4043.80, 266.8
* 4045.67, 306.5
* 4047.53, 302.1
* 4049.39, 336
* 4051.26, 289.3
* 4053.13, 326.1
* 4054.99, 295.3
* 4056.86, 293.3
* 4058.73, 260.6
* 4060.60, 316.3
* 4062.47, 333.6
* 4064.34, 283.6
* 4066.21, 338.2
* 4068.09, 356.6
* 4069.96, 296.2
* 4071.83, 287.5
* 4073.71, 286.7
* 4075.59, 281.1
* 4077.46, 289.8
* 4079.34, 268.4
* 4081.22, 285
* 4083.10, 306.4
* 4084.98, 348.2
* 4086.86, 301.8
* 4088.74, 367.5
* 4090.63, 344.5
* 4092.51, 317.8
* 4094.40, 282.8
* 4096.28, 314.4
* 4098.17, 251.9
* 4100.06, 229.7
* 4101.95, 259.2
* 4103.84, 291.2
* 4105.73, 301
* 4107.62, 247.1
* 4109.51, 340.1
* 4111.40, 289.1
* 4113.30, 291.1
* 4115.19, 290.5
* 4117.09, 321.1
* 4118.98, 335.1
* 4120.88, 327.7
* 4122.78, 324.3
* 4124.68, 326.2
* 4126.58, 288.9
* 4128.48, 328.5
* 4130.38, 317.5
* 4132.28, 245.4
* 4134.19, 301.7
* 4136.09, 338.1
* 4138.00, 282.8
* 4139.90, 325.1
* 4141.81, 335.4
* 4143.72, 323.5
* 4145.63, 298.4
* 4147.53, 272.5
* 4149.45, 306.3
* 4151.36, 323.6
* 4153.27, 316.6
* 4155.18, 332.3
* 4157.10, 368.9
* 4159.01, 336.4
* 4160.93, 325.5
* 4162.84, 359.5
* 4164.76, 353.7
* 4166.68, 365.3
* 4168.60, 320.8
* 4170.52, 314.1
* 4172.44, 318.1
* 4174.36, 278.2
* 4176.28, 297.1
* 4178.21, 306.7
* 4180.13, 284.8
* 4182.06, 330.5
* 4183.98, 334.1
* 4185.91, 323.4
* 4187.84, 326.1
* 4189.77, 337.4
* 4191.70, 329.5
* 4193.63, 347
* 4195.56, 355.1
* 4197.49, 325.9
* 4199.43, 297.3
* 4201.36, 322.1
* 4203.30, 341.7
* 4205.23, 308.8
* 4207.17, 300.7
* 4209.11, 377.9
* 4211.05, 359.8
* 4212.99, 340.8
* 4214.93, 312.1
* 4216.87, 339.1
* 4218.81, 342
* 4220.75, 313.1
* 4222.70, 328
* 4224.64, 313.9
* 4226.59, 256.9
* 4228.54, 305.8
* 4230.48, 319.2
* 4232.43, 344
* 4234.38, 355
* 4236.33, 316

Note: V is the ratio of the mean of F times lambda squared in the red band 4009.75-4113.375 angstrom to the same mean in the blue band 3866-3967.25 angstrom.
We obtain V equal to 1.79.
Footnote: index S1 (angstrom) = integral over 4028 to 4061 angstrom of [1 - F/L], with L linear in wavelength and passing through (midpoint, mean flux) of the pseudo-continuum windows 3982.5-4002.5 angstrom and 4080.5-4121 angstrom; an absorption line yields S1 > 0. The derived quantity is -1.5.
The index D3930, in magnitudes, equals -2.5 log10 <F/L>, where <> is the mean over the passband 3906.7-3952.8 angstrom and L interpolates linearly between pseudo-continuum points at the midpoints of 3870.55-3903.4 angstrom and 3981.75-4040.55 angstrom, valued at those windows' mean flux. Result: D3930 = 0.20 mag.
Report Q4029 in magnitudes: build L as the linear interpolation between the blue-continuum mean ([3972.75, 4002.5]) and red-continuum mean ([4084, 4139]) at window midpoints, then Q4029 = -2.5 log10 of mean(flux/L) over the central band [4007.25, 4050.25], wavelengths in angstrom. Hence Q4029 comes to -0.14 mag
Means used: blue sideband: 257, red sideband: 304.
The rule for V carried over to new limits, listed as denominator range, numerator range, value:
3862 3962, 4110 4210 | 1.99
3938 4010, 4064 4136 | 1.42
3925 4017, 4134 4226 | 1.65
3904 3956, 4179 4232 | 2.02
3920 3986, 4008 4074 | 1.80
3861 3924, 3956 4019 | 1.37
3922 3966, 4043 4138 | 1.91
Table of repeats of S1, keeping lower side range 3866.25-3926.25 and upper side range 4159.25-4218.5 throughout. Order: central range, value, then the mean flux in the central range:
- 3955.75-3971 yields 3.99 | 163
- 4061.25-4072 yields -1.90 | 318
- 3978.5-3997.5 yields -2.44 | 263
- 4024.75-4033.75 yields -1.79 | 303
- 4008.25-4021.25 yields -3.42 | 310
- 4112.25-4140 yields -1.00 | 309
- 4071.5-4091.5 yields -2.10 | 306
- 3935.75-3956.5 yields 2.07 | 193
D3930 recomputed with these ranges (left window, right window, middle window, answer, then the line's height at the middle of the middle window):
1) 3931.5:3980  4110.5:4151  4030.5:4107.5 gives -0.16 mag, 260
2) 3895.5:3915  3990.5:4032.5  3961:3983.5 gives 0.45 mag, 271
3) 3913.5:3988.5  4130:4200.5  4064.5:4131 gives -0.10 mag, 278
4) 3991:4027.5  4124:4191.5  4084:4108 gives 0.05 mag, 313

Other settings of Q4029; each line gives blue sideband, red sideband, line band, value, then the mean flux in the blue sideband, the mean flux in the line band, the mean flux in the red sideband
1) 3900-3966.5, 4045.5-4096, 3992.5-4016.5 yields -0.22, 187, 305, 308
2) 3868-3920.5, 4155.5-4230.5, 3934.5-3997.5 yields 0.11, 191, 203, 326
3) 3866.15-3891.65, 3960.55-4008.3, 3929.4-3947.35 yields 0.49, 164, 130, 235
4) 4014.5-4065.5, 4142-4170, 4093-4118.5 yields 0.11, 304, 287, 329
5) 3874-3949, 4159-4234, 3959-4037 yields -0.17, 175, 260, 326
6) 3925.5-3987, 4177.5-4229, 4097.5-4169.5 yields -0.10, 180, 311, 325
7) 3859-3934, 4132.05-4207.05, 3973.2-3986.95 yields -0.09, 179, 241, 321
